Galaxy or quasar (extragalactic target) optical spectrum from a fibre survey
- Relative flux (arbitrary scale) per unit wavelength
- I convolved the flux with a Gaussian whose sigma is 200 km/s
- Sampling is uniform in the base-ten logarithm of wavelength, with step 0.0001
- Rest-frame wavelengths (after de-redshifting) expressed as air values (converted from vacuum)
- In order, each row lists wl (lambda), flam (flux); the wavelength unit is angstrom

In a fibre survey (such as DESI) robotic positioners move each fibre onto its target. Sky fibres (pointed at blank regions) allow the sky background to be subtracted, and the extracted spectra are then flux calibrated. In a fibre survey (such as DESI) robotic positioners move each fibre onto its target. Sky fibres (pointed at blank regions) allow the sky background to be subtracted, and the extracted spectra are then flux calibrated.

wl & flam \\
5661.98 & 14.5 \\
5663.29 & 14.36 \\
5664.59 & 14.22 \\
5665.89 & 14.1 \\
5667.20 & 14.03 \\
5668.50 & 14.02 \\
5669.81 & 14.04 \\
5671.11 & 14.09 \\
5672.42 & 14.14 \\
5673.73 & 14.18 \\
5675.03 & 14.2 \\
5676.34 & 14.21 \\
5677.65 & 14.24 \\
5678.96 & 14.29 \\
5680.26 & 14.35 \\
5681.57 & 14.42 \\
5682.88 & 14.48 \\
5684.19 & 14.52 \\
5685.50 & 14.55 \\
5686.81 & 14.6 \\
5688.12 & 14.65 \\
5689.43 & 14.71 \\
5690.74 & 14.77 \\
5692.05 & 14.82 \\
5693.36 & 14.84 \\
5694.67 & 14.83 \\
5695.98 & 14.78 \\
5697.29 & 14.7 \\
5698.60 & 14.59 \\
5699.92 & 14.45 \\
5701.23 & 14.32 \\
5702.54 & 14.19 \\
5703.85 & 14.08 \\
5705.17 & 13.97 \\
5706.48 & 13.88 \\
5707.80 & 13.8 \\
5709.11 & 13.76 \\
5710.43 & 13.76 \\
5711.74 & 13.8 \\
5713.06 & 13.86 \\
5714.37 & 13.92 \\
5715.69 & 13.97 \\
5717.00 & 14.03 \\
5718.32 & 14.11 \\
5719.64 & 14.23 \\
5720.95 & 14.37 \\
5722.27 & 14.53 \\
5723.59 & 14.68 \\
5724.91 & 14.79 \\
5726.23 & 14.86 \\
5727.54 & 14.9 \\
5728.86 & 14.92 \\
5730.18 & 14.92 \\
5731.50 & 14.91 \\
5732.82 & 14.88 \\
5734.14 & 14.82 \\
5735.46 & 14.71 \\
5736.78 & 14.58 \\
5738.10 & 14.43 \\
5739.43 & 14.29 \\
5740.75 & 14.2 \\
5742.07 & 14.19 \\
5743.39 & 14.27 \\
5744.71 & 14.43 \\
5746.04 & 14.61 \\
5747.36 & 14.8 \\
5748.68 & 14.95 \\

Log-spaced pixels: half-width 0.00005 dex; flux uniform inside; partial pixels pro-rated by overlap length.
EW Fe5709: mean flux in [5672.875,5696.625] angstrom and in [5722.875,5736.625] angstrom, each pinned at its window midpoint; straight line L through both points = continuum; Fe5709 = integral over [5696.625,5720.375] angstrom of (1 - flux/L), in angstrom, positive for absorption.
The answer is 1.0 angstrom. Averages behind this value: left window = 14.5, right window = 14.8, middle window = 14.1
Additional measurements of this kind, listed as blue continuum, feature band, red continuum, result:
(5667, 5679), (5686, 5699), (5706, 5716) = -0.7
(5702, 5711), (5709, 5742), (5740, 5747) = -0.6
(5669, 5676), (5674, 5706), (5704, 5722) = -0.9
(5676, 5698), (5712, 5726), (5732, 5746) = 0.3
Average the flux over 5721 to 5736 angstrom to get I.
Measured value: 14.8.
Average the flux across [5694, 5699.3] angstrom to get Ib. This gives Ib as 14.7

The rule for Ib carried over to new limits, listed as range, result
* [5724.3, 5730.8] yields 14.9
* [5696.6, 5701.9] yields 14.5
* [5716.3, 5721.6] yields 14.2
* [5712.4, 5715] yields 13.9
